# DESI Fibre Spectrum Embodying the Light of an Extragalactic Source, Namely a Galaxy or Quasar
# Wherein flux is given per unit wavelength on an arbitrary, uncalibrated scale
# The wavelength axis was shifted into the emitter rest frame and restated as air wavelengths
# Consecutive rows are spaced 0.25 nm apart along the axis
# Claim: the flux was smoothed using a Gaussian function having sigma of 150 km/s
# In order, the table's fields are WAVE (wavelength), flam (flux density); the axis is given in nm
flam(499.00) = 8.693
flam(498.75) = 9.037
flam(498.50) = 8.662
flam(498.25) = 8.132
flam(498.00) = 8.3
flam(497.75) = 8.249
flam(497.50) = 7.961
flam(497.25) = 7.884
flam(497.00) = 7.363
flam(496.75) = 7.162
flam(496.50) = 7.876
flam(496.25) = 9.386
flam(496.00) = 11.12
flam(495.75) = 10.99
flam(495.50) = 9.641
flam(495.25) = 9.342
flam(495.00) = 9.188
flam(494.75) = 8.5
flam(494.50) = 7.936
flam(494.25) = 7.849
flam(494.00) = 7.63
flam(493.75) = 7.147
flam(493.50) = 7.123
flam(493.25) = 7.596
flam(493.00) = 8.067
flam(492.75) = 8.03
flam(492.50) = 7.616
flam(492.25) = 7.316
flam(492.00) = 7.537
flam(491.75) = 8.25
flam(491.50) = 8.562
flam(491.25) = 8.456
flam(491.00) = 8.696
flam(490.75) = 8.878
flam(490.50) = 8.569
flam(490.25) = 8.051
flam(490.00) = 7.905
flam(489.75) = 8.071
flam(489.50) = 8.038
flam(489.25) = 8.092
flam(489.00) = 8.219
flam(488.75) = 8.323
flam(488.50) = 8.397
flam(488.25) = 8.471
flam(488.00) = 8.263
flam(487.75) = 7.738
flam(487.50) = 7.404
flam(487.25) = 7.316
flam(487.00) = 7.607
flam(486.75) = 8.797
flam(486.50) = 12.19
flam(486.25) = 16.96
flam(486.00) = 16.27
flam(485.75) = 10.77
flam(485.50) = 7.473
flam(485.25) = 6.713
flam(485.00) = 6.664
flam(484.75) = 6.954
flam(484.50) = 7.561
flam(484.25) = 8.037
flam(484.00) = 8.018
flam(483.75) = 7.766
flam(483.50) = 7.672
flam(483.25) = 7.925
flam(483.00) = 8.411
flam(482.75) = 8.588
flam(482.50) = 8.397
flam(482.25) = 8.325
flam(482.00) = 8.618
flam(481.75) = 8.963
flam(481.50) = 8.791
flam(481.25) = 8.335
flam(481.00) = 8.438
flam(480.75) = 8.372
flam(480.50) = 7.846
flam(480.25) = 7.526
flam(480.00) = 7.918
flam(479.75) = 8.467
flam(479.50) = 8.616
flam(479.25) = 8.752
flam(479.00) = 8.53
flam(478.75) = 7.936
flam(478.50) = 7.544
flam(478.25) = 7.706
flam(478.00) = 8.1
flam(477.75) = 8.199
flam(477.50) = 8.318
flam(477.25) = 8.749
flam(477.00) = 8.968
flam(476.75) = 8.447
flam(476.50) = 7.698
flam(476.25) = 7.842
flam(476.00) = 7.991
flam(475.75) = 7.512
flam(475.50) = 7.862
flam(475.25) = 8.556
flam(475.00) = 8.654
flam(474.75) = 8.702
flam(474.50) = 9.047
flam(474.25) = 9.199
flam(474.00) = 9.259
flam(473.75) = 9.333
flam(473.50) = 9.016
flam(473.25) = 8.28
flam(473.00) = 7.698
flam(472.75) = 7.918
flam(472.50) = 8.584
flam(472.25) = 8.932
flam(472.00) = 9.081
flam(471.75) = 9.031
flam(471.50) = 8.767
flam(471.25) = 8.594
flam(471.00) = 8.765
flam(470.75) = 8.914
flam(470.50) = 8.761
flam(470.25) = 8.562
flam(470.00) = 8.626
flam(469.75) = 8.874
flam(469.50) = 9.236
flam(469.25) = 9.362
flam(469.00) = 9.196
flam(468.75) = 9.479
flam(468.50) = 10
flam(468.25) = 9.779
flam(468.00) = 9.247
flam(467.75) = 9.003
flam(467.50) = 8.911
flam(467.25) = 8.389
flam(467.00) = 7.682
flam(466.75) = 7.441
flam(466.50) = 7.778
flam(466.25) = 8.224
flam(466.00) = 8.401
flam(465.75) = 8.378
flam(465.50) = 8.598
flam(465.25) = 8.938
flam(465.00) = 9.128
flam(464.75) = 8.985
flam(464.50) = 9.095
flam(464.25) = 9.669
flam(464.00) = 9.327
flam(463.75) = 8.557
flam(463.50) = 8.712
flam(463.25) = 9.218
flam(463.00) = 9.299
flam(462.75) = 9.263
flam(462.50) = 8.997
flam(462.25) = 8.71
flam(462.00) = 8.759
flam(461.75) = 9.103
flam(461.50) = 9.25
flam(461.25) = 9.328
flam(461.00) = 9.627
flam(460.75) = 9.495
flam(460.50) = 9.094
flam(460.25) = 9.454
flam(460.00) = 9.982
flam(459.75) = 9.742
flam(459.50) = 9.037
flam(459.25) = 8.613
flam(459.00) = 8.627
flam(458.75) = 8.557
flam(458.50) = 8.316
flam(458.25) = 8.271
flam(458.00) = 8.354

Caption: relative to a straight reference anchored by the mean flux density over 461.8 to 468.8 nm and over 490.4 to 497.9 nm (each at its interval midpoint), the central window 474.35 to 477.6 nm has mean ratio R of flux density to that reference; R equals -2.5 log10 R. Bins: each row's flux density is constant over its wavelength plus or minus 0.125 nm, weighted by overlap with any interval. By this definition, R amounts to 0.04 mag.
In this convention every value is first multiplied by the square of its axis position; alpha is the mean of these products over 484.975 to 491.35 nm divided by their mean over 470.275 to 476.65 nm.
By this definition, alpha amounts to 1.11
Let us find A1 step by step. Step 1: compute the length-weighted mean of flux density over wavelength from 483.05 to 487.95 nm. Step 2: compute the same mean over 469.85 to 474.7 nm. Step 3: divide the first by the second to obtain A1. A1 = 1.02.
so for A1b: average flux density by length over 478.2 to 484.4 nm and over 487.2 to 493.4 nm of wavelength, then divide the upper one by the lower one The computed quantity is 0.98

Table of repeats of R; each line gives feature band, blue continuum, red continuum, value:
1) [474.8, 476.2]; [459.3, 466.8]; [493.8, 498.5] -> 0.09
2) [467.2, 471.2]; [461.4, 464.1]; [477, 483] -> -0.04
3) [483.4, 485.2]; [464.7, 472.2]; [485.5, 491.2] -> 0.21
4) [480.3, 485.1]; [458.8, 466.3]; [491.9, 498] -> 0.06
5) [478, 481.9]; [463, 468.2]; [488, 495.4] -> 0.02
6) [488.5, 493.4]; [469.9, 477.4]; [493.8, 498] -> 0.06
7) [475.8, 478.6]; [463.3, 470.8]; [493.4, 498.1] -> 0.07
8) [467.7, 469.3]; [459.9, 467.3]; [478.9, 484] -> -0.09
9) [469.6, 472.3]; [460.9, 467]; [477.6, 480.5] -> -0.04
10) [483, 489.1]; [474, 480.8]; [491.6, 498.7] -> -0.07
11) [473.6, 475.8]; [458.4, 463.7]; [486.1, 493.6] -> 0.01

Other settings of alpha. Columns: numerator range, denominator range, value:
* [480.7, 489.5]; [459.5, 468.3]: 1.06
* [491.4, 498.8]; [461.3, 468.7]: 1.06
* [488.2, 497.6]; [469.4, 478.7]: 1.05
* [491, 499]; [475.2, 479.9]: 1.09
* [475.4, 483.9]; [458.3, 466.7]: 0.99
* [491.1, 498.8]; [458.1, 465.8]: 1.06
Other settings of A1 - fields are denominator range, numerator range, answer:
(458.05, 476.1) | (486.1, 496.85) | 0.97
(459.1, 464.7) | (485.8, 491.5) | 0.99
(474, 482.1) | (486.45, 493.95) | 0.97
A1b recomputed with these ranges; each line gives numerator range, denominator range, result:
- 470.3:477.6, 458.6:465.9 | 0.94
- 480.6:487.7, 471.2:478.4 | 1.04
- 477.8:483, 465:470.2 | 0.94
